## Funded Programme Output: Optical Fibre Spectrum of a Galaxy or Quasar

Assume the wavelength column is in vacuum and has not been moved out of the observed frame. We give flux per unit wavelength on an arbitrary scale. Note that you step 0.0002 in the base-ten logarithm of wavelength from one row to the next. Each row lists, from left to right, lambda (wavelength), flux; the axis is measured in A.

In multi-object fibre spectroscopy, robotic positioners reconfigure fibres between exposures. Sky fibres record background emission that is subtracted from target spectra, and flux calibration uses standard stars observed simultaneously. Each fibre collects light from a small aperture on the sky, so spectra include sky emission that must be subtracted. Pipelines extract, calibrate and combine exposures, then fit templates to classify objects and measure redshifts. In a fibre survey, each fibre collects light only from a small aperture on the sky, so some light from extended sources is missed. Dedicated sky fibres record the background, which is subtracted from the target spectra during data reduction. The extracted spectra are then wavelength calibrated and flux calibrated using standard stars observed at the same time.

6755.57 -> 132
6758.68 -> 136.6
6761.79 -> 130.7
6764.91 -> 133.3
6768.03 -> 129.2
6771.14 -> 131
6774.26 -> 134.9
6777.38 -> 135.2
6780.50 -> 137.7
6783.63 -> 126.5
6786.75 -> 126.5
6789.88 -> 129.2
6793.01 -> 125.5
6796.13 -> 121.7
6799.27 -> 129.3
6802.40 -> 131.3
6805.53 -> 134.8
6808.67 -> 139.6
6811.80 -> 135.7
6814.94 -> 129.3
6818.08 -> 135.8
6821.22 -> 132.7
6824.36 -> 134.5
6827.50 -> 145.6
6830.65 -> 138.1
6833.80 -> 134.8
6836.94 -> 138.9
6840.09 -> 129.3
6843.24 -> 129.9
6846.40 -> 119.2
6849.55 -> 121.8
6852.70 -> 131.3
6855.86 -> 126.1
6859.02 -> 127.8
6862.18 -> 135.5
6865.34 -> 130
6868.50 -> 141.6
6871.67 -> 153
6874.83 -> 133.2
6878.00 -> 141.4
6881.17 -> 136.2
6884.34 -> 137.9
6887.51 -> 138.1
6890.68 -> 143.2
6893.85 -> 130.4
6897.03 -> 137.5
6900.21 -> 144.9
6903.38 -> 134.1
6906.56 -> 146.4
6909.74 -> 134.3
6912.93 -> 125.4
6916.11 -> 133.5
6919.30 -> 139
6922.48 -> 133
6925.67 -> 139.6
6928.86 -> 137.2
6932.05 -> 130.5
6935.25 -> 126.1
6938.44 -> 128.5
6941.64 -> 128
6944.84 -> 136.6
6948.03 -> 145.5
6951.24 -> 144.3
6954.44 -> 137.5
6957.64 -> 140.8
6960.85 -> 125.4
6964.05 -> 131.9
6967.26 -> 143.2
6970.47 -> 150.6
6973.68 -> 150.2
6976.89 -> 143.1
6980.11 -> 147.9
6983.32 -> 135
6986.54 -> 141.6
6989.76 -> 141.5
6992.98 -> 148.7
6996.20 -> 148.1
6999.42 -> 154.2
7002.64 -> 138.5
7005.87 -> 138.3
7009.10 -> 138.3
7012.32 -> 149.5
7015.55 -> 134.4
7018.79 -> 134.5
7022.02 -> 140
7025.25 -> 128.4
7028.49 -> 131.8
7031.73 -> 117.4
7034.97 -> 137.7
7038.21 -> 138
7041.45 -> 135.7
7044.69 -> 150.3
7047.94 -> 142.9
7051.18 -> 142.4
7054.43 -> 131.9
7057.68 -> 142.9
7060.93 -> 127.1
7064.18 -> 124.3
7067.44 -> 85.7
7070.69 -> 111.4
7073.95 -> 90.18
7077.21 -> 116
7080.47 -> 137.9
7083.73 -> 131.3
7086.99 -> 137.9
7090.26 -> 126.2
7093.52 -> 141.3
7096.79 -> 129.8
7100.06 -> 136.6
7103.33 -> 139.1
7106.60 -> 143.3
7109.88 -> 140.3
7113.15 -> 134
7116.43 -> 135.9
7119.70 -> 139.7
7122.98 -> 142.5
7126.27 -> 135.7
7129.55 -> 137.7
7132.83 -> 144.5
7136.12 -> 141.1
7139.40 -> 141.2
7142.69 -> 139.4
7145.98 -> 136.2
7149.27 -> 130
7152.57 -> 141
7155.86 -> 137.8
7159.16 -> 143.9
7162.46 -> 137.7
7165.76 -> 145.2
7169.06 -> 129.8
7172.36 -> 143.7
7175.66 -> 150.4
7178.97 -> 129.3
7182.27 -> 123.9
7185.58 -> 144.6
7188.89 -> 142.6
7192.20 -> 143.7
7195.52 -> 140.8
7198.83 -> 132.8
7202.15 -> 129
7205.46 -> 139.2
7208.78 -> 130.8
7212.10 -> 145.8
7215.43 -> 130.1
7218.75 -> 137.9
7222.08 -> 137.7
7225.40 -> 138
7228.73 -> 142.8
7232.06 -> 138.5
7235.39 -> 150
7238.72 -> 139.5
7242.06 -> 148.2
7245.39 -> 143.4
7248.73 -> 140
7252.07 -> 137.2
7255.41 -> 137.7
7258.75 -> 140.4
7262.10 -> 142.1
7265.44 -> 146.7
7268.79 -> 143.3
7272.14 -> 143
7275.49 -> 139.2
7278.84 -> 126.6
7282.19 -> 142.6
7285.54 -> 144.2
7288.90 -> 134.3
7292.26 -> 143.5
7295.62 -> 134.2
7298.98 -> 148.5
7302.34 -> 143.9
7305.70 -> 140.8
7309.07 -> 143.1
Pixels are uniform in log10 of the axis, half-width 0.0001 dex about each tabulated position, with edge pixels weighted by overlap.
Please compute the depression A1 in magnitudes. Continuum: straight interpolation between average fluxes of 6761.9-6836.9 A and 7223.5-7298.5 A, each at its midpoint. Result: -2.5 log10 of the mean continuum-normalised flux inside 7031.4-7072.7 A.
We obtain 0.06 mag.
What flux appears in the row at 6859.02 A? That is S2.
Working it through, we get 127.8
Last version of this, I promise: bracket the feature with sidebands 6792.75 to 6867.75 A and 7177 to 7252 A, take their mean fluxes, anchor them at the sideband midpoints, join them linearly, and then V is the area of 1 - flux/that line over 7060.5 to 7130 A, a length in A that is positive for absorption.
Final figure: 3.7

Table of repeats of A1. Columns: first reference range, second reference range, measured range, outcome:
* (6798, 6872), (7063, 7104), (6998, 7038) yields -0.09 mag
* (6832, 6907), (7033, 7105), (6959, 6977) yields -0.06 mag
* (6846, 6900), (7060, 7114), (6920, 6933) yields -0.02 mag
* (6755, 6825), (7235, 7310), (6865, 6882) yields -0.05 mag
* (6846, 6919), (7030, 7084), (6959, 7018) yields -0.09 mag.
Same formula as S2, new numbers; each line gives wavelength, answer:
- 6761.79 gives 130.7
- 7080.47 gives 137.9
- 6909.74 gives 134.3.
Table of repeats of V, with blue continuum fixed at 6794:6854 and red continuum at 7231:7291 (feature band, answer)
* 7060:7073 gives 2.6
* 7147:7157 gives 0.2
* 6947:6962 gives -0.4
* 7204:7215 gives 0.2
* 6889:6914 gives -0.6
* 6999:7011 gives -0.5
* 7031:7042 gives 0.3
